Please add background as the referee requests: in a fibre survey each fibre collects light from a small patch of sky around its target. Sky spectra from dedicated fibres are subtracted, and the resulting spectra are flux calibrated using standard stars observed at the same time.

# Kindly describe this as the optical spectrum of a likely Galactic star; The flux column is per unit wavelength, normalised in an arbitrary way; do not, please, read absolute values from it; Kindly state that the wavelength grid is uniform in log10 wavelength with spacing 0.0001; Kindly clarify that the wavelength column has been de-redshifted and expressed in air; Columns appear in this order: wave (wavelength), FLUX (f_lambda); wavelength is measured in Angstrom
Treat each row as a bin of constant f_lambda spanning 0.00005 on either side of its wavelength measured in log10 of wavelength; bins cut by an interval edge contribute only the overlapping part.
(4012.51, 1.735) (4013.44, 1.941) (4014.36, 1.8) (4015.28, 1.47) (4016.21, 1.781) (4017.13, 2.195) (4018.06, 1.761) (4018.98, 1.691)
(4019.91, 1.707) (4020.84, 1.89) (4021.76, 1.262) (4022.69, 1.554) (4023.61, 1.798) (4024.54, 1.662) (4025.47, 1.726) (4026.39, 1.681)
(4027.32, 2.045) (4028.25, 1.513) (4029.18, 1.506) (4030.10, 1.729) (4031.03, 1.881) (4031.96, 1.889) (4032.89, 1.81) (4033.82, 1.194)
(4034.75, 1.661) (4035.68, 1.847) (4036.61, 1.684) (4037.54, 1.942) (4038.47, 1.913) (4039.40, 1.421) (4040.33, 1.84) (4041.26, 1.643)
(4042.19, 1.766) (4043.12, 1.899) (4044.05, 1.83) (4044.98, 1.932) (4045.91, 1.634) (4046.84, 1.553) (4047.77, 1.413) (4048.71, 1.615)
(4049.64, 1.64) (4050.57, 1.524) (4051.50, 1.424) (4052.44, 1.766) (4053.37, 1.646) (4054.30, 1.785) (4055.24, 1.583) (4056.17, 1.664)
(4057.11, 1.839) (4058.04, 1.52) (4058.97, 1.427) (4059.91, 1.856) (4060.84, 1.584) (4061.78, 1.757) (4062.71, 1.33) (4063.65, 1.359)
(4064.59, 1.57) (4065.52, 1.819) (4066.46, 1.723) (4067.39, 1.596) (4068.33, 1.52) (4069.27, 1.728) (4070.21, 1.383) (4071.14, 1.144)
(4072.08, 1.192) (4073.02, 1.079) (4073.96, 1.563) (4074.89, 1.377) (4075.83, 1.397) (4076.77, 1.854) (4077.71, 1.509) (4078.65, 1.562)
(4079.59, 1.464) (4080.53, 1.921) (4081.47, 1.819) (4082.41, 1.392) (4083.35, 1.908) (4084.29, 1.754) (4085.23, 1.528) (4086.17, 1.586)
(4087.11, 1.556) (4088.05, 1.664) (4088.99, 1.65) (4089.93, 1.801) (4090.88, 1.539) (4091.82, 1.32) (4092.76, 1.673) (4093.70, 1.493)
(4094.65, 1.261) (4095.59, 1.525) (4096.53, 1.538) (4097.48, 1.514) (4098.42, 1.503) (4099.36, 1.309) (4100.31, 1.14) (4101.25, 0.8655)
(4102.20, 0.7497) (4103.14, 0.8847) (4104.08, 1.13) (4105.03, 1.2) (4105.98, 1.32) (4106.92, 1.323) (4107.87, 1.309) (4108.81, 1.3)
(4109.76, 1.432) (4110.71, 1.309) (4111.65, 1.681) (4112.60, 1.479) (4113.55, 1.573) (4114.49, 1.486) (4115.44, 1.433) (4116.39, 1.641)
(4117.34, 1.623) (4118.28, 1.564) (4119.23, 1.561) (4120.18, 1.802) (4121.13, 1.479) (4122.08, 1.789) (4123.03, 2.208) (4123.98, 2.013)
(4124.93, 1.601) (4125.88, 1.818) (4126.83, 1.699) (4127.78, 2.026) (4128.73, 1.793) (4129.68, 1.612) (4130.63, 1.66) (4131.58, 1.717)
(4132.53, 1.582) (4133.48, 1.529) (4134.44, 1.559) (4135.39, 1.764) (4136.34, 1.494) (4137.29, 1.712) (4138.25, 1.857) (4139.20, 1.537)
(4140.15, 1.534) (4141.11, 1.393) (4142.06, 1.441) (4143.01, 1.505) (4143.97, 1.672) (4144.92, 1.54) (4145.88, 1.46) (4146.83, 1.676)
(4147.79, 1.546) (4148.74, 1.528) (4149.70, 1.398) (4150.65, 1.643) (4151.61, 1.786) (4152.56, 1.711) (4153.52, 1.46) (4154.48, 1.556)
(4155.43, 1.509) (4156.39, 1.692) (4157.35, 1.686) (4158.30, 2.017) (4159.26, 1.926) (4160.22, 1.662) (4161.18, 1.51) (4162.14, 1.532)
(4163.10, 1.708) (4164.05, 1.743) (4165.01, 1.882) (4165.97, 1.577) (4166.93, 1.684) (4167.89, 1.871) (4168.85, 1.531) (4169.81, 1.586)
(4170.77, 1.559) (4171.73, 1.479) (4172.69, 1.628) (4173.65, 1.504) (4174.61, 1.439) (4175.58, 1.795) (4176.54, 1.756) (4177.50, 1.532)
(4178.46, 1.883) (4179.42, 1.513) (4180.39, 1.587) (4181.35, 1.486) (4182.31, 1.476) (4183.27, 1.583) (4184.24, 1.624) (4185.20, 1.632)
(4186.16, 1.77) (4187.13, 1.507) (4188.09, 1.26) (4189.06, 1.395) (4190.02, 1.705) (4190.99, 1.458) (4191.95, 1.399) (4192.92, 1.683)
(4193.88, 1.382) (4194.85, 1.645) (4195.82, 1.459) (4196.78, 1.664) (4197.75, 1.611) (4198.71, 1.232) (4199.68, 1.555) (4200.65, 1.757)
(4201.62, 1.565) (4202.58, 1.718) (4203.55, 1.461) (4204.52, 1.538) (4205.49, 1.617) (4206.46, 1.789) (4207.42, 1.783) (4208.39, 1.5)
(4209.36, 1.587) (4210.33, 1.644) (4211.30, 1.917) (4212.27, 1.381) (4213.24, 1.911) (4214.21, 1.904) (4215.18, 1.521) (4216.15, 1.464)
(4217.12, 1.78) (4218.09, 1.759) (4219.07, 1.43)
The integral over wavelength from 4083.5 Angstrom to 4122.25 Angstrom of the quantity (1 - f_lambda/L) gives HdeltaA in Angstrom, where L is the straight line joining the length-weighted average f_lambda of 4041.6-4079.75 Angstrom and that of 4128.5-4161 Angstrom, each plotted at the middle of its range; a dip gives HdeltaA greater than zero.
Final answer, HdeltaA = 3.7 Angstrom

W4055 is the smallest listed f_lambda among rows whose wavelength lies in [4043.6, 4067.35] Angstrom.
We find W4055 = 1.33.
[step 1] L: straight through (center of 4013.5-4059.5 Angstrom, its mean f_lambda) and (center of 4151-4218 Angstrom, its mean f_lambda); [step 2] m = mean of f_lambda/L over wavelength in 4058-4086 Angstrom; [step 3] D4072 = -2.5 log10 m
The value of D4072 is 0.08 mag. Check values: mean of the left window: 1.7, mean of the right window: 1.62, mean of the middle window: 1.56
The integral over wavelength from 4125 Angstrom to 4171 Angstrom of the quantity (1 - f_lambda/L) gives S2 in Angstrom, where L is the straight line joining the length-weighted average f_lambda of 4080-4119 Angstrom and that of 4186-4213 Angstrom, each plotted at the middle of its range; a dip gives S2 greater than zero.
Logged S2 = -4.00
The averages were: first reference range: 1.46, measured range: 1.64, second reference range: 1.57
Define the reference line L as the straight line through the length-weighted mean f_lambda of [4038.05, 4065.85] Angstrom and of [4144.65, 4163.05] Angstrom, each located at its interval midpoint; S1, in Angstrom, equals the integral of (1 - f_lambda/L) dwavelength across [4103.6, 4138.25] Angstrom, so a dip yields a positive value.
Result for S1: 0.9 Angstrom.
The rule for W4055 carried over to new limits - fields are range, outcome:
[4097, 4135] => 0.7497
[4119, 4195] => 1.26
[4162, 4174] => 1.479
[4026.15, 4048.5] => 1.194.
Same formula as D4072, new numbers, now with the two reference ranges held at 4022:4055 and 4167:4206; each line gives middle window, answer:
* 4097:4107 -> 0.37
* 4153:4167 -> -0.05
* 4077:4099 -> 0.04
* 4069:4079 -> 0.17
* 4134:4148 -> 0.02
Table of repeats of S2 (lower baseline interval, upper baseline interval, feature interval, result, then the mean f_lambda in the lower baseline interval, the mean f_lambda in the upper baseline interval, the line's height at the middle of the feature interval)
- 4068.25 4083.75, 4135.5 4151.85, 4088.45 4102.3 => 1.10 Angstrom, 1.52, 1.57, 1.53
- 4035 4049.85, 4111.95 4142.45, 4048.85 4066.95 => 0.95 Angstrom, 1.72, 1.66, 1.71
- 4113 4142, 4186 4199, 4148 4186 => -1.52 Angstrom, 1.66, 1.51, 1.57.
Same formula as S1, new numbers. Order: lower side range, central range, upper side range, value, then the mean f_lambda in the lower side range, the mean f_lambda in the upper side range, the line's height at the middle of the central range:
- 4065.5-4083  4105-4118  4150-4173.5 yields 1.1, 1.52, 1.66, 1.58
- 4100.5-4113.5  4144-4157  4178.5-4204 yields -1.7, 1.24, 1.55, 1.4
